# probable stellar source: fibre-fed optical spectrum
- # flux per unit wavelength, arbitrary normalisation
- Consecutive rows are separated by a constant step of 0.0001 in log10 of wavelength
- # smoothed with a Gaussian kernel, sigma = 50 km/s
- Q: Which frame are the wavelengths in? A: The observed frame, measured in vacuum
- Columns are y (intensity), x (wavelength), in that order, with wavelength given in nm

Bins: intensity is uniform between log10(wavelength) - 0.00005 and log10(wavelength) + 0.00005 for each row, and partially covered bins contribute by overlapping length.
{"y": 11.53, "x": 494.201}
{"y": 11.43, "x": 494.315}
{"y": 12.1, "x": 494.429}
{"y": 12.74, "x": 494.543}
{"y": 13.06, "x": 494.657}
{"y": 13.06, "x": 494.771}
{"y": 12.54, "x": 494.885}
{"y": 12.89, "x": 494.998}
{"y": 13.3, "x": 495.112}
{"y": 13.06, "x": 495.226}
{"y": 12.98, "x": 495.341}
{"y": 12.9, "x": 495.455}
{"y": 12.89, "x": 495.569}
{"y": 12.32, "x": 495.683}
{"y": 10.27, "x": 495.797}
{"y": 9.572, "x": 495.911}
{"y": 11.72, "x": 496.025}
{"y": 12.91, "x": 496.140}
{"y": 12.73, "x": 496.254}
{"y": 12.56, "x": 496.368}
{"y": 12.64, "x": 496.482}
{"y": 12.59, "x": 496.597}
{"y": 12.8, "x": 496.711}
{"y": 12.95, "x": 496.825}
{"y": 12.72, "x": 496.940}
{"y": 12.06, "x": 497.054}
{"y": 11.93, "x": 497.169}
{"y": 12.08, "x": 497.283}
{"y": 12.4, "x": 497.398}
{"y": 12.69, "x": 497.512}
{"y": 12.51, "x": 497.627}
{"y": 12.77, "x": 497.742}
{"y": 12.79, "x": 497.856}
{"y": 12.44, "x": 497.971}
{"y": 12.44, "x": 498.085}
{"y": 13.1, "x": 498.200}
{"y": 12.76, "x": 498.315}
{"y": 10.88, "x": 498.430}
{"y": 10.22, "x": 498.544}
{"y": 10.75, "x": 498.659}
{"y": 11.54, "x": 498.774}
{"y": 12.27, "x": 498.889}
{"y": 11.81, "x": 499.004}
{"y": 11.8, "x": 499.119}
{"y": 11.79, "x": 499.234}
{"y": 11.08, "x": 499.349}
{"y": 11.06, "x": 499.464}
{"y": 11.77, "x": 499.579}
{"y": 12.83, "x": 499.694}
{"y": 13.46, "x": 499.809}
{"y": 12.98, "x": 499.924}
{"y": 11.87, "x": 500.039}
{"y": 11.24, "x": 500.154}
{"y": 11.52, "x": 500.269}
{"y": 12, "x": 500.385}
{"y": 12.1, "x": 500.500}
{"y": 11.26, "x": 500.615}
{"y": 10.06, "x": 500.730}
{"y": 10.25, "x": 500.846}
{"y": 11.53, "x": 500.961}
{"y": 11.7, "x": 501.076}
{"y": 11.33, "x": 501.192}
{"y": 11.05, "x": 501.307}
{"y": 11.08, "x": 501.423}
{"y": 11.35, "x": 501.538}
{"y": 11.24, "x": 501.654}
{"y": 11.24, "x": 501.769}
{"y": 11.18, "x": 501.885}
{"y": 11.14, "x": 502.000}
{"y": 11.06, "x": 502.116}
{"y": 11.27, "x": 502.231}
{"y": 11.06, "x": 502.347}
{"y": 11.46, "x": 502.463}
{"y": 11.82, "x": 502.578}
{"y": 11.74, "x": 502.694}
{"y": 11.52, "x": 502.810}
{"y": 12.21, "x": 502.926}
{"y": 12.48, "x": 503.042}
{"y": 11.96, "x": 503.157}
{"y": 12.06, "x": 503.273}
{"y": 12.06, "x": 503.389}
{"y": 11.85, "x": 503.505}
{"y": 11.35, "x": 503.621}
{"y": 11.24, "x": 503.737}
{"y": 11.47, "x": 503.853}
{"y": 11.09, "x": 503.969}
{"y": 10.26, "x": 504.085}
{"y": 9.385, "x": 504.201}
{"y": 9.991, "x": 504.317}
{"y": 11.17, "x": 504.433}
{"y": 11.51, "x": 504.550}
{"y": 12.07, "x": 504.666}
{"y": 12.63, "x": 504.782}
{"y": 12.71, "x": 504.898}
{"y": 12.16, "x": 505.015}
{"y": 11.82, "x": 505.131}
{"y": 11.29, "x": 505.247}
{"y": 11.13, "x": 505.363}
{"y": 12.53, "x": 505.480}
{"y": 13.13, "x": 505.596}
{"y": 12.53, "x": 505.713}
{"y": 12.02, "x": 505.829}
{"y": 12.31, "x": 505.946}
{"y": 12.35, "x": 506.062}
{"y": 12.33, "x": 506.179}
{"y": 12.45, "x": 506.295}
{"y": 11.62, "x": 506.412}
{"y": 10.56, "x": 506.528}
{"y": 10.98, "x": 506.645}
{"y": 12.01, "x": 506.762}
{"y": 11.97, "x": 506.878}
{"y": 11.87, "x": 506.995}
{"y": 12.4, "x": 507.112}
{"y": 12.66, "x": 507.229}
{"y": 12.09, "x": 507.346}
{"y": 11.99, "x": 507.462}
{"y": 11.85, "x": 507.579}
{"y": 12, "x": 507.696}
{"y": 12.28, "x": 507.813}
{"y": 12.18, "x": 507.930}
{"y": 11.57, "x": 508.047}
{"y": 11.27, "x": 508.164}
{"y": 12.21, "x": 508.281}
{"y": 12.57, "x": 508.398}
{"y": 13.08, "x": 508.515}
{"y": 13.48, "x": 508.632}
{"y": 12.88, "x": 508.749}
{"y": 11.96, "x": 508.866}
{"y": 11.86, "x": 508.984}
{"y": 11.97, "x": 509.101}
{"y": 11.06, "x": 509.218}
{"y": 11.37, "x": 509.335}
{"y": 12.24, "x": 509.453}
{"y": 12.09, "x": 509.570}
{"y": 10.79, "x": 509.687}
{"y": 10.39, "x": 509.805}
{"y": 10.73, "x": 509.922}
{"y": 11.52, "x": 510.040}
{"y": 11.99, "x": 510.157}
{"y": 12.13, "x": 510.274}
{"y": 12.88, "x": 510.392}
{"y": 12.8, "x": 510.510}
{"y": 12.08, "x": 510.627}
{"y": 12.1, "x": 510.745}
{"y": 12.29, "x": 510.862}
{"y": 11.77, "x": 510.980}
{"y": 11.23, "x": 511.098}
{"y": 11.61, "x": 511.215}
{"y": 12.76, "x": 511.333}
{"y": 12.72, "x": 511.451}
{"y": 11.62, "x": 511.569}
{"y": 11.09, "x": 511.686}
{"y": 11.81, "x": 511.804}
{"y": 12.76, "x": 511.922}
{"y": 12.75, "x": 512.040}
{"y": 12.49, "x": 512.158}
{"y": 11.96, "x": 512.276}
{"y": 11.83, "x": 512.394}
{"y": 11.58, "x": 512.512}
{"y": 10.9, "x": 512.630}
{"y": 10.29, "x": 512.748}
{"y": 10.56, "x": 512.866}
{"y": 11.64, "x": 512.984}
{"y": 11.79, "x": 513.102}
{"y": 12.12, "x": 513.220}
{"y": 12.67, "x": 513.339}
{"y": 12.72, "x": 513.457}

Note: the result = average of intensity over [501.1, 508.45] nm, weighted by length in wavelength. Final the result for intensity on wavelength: 11.7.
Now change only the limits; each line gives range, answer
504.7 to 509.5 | 12.1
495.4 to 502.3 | 11.9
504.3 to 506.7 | 11.9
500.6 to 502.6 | 11.2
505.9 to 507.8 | 12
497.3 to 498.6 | 12.3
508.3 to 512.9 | 11.9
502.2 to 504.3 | 11.4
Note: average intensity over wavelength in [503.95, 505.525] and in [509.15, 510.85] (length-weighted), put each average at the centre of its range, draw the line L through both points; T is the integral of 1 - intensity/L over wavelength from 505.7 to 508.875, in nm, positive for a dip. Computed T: -0.15 nm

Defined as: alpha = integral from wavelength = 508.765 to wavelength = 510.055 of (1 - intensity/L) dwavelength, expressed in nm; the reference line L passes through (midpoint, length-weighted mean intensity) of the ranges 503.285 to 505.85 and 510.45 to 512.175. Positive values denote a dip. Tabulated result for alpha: 0.05 nm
